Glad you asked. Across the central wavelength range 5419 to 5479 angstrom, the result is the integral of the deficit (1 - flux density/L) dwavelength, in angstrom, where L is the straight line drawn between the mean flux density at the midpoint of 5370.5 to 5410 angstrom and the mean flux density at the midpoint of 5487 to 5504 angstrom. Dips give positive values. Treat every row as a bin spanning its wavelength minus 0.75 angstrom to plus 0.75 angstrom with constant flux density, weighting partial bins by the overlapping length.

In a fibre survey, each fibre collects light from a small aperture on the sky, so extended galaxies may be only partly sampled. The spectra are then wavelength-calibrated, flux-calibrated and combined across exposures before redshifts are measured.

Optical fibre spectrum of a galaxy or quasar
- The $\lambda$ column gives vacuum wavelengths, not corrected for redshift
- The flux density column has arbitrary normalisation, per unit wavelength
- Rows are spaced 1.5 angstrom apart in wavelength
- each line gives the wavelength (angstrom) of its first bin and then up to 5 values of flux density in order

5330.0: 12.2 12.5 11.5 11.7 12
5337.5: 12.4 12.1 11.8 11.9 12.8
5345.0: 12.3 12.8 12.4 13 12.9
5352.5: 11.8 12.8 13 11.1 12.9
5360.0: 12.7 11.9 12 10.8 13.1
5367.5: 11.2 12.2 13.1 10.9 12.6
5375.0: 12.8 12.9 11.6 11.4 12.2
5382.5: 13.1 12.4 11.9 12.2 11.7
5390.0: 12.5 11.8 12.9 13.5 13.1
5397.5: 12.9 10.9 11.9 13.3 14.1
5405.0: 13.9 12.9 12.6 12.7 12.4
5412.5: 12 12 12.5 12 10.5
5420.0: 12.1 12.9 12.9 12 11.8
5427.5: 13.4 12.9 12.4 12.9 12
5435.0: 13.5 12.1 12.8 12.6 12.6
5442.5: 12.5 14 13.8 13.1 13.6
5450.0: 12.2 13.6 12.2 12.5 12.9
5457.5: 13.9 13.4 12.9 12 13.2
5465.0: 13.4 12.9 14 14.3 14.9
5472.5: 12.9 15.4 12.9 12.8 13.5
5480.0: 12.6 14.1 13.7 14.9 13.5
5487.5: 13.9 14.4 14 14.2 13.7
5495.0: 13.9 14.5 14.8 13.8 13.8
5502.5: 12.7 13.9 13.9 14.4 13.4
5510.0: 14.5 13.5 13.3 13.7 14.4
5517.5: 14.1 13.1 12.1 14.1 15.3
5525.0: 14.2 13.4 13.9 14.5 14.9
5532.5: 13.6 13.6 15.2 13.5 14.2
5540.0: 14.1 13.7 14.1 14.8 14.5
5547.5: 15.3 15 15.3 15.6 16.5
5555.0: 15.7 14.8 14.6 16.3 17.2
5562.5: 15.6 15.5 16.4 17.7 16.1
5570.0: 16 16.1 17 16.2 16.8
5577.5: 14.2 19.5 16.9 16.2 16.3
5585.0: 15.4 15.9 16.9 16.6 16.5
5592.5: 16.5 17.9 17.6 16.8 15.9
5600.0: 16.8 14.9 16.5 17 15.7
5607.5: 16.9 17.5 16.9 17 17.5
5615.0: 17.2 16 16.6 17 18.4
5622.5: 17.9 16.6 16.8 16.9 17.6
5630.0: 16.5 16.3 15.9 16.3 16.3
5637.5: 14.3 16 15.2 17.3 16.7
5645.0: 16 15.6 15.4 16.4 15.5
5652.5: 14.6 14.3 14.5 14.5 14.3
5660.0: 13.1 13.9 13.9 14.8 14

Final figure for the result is 1.32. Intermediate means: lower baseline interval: 12.5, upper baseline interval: 14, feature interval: 13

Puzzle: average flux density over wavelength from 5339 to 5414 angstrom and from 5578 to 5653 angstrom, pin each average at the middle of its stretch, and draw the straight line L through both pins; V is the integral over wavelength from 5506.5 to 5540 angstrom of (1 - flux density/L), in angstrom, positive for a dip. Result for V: 2.2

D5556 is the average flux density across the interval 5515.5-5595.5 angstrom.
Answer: 15.4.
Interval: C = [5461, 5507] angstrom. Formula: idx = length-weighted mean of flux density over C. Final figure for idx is 13.8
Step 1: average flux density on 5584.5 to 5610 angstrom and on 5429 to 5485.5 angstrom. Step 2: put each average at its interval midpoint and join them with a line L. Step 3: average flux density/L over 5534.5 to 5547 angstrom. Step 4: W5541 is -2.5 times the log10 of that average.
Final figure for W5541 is 0.07 mag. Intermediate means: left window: 13.2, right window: 16.6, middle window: 14.3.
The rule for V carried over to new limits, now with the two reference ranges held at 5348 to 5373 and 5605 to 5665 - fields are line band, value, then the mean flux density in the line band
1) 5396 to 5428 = 1.1 angstrom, 12.5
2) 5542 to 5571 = -1.3 angstrom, 15.6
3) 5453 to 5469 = 0.6 angstrom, 13.1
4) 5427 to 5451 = 0.7 angstrom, 12.9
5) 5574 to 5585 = -0.9 angstrom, 16.5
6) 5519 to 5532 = 0.5 angstrom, 14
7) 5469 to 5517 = 0.6 angstrom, 13.9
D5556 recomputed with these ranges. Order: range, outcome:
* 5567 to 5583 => 16.6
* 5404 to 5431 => 12.5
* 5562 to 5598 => 16.5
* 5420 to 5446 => 12.7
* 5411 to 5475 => 12.9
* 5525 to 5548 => 14.2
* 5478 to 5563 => 14.3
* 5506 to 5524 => 13.8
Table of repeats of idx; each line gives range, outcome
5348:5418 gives 12.4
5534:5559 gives 14.8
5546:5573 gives 15.9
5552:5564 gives 15.8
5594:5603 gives 16.5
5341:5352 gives 12.6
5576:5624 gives 16.7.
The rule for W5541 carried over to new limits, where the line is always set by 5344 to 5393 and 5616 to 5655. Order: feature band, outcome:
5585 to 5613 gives -0.06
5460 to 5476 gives 0.02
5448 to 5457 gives 0.06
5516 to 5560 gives 0.02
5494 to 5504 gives 0.02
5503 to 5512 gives 0.03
